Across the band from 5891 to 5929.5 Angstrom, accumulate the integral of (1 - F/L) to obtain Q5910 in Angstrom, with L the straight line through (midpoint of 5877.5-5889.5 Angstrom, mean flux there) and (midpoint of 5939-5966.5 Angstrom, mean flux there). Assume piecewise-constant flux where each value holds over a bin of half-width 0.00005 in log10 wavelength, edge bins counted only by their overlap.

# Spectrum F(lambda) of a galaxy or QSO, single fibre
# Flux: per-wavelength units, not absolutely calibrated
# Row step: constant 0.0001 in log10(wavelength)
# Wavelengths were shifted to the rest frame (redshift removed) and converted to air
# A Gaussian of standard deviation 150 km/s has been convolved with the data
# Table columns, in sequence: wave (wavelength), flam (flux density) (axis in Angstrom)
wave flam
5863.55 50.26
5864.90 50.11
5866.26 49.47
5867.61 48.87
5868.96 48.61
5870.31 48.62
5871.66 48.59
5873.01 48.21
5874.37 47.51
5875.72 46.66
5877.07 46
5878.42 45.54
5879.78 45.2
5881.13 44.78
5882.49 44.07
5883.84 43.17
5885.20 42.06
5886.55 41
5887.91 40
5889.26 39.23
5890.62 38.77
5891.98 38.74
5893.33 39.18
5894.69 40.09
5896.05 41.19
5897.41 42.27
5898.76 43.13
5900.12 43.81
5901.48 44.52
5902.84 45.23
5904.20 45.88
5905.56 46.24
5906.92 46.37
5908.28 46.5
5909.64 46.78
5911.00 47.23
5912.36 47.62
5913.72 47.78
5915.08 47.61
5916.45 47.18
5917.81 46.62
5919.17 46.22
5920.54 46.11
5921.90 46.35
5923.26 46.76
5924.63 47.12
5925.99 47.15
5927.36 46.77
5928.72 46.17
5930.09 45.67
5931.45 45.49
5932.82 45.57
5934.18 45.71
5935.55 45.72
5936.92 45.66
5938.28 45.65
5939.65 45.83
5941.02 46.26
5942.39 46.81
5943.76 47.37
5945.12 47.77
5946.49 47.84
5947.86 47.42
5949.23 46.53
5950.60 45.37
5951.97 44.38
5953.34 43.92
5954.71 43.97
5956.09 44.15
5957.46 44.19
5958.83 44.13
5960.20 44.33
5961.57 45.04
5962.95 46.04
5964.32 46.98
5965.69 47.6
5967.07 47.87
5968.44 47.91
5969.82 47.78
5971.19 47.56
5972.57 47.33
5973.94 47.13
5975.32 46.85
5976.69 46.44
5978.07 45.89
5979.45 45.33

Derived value -0.96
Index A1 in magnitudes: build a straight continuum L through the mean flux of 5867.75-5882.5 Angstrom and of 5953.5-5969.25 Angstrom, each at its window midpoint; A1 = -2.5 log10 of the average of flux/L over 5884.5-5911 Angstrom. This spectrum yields 0.09 mag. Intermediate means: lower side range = 46.9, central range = 42.8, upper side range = 45.6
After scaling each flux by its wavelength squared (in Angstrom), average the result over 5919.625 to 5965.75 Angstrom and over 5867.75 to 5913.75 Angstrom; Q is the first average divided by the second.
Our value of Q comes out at 1.05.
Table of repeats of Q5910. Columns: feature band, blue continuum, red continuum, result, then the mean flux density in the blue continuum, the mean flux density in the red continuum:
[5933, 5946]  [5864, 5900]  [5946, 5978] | -0.2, 44.3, 46.1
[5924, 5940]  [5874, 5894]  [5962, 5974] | -0.2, 42.7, 47.3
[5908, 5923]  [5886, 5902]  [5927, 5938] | -1.1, 41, 45.8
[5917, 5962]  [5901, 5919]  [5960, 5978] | 0.8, 46.6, 46.9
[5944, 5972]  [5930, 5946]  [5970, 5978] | 0.4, 46.2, 47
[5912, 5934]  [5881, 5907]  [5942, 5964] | -1.3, 42.3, 45.6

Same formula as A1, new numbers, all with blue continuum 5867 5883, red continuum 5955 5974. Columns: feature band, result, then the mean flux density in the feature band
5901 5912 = 0.01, 46.2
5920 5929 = 0.00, 46.7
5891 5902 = 0.13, 41.5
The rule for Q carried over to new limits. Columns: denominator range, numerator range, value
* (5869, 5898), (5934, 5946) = 1.09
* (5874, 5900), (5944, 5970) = 1.11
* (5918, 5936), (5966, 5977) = 1.04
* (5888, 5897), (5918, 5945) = 1.18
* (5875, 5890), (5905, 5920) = 1.09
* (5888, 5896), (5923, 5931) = 1.20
